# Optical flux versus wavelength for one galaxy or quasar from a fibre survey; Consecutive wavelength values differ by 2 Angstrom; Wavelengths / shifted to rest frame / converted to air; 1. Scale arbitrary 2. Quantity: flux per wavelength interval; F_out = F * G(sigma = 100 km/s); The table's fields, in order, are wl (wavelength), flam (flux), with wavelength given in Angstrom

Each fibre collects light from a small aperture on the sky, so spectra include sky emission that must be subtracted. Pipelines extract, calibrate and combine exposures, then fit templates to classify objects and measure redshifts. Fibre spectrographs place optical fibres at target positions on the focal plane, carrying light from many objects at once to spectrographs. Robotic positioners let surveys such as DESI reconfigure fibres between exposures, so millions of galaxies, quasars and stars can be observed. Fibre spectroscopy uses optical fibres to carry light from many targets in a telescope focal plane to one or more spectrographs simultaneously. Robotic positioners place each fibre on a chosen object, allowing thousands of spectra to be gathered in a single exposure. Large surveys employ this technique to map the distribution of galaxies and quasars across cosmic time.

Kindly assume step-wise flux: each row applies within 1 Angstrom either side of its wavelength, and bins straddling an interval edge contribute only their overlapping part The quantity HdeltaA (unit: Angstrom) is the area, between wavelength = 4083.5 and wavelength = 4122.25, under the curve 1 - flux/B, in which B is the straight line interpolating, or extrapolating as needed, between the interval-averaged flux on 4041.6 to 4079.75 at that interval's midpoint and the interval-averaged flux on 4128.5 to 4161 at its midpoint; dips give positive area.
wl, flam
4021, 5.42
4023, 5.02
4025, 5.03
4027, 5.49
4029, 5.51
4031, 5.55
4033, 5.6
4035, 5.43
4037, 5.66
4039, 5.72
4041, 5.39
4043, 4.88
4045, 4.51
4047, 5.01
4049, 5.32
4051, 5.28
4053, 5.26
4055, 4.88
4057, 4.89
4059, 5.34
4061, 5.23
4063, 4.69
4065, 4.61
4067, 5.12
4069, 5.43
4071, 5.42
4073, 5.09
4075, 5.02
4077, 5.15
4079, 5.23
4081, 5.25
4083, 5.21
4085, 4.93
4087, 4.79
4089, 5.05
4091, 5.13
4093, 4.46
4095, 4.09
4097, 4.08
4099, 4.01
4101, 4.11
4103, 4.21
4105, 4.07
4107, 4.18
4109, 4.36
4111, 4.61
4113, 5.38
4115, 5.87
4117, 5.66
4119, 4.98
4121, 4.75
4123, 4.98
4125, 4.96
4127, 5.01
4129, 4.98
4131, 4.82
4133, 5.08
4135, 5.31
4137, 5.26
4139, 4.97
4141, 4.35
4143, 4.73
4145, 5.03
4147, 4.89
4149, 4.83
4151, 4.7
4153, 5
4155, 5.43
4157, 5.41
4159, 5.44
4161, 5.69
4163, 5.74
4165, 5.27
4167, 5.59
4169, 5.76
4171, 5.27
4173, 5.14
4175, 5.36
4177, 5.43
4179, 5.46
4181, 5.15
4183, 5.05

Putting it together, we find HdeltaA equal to 2.88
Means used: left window 5.07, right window 5.04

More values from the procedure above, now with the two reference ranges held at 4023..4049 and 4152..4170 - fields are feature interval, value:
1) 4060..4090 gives 1.56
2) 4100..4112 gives 2.55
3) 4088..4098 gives 1.53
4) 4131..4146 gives 1.37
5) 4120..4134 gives 1.27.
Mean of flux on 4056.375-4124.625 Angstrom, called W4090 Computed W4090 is 4.86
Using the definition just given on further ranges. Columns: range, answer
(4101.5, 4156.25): 4.9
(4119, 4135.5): 4.98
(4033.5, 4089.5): 5.14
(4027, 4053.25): 5.33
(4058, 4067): 4.98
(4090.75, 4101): 4.27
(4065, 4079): 5.16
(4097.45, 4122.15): 4.67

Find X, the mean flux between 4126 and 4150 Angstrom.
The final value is 4.94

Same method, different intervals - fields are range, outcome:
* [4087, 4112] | 4.38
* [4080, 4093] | 5.01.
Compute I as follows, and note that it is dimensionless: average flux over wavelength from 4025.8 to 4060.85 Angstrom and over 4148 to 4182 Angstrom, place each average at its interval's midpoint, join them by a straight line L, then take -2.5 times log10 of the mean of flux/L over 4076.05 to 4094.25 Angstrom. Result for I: 0.060 mag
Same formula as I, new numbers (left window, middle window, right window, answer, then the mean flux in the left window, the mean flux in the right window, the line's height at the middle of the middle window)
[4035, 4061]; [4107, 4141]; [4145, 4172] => 0.05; 5.19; 5.3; 5.26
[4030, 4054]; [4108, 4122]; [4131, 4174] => 0.03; 5.3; 5.18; 5.22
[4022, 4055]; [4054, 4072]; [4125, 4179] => 0.04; 5.28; 5.17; 5.26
